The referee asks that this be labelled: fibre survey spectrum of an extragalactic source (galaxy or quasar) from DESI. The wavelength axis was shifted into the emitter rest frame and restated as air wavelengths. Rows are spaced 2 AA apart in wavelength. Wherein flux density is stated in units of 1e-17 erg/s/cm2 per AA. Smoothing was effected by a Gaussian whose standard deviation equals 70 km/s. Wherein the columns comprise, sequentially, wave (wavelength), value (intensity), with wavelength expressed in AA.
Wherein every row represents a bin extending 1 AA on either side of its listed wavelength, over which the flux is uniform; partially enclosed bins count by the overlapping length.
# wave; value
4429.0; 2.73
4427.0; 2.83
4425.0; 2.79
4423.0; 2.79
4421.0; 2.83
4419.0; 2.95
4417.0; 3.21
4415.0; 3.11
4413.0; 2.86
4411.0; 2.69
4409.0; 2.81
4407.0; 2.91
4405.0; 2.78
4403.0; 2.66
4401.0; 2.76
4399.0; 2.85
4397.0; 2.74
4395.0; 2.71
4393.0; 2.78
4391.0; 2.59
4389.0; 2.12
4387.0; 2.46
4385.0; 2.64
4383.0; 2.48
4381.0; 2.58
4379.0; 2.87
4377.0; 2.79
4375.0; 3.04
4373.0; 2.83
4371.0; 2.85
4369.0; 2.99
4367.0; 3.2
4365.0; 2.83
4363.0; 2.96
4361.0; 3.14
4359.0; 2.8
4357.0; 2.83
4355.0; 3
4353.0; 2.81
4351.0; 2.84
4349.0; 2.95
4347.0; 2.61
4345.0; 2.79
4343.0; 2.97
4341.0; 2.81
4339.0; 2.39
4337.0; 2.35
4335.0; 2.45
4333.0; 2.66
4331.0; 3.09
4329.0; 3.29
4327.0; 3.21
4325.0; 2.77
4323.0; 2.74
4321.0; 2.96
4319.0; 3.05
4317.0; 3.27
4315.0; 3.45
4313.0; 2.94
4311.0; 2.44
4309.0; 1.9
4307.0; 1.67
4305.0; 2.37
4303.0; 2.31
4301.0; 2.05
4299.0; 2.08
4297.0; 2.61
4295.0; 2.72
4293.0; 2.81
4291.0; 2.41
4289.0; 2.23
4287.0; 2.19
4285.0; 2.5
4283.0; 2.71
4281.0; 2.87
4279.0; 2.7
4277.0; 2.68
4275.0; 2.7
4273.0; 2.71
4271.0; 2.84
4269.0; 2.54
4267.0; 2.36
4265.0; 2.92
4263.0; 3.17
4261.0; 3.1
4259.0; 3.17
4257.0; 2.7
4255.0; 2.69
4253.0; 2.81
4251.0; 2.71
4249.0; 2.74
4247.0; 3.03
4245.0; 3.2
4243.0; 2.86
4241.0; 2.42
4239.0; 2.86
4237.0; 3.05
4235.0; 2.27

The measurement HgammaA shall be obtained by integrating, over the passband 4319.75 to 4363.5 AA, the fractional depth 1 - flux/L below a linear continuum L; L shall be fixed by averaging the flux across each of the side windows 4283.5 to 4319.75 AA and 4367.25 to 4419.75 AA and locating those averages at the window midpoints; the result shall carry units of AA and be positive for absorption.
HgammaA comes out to -3.63 AA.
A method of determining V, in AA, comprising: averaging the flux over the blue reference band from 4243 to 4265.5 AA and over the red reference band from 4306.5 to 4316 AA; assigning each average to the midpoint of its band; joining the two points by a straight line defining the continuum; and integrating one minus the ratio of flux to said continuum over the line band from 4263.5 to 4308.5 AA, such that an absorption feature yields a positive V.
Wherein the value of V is 3.4 AA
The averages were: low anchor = 2.93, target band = 2.5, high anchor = 2.52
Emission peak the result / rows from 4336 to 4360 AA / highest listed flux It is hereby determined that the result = 3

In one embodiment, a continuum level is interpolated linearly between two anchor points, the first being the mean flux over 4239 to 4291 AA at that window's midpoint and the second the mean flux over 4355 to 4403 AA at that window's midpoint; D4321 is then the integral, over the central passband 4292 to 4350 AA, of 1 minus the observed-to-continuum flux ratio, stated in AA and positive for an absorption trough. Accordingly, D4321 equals 1.6 AA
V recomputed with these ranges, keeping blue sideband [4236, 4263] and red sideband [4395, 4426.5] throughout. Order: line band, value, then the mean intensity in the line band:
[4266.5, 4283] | 1.1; 2.69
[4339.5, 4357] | 0.2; 2.83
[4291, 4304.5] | 2.1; 2.43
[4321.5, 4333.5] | -0.5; 2.97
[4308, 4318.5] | 0.2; 2.81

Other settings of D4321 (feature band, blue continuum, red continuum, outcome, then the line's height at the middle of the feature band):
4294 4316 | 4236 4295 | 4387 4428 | 2.74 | 2.76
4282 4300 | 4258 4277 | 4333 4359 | 2.09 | 2.8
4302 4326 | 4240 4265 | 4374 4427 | 1.50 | 2.83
